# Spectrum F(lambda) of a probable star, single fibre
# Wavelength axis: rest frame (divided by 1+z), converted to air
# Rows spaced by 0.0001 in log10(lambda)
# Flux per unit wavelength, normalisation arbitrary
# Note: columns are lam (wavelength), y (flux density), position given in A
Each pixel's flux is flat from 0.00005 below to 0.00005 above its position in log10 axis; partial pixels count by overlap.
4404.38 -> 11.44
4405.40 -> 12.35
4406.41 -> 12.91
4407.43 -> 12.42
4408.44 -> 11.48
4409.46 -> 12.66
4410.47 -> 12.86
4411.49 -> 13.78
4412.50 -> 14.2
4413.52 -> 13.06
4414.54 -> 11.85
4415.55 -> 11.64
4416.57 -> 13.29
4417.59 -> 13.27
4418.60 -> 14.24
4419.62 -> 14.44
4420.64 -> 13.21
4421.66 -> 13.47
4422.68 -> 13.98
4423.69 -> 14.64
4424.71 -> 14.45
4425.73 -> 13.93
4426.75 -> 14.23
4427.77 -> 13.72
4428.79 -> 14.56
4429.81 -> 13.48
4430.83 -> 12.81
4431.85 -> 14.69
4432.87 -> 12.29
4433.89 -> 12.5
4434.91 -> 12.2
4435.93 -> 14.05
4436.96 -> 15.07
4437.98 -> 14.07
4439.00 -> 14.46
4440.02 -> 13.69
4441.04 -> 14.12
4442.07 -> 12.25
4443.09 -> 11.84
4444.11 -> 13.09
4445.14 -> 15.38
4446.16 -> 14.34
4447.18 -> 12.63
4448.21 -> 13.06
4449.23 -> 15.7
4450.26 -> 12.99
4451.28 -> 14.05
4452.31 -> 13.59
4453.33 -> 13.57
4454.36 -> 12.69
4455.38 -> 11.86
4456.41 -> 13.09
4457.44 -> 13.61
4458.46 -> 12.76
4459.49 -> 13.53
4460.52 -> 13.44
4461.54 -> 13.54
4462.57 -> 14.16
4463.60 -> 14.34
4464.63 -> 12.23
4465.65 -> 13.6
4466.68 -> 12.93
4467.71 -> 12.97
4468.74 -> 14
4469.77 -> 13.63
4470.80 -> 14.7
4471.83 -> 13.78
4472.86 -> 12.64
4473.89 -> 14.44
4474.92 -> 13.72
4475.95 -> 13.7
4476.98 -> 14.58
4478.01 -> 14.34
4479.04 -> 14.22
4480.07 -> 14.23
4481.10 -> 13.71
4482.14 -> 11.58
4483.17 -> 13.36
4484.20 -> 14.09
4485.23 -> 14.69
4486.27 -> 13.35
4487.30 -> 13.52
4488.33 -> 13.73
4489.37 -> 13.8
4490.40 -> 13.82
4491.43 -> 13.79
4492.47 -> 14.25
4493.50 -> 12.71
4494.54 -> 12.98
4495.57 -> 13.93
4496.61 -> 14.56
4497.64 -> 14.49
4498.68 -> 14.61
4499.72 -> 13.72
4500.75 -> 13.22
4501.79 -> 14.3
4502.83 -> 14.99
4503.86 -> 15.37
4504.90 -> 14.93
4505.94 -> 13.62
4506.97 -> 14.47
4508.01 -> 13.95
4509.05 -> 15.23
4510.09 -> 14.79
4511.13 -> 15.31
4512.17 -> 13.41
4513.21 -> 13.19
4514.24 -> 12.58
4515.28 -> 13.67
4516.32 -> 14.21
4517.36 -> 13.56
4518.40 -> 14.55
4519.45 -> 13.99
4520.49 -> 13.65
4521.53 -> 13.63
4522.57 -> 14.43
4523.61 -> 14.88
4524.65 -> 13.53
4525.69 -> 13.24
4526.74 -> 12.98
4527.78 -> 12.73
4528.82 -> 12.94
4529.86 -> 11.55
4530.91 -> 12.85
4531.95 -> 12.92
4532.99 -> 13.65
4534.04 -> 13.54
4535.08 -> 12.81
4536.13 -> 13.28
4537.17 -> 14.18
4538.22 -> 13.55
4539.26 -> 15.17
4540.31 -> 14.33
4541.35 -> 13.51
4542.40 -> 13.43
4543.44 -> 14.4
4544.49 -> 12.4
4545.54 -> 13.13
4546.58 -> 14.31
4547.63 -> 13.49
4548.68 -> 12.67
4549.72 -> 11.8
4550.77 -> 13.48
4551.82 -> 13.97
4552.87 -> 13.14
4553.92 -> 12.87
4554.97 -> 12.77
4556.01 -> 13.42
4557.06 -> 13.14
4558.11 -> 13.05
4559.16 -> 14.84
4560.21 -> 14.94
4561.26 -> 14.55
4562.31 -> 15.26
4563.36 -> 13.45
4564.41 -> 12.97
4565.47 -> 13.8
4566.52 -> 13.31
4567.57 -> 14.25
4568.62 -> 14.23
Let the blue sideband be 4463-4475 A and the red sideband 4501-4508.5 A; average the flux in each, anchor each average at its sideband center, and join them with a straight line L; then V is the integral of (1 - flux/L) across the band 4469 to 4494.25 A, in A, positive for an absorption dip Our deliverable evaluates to 0.2 A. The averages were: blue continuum 13.6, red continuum 14.5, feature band 13.8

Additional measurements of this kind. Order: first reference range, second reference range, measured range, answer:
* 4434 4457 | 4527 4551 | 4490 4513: -1.4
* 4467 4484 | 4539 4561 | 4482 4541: -0.8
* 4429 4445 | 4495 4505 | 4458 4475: 0.4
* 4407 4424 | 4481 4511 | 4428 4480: 0.0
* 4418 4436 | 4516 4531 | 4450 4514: -0.9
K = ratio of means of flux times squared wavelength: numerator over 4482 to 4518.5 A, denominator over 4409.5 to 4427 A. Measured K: 1.07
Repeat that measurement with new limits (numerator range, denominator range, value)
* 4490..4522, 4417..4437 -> 1.06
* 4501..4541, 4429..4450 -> 1.06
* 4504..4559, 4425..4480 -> 1.03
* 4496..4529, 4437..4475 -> 1.06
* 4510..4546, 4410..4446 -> 1.05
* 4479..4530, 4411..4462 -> 1.06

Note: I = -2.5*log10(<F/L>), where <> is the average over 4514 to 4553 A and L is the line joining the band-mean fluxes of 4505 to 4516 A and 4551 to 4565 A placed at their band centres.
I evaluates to 0.03 mag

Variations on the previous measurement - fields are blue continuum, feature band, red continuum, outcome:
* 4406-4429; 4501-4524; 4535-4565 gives -0.05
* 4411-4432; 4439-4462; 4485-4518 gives 0.03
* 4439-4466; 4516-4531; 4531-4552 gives 0.00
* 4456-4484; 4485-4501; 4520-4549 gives -0.02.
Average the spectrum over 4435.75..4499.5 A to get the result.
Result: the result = 13.7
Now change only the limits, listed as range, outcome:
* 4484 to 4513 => 14.1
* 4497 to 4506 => 14.4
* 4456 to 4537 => 13.7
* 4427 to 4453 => 13.6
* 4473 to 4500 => 13.8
